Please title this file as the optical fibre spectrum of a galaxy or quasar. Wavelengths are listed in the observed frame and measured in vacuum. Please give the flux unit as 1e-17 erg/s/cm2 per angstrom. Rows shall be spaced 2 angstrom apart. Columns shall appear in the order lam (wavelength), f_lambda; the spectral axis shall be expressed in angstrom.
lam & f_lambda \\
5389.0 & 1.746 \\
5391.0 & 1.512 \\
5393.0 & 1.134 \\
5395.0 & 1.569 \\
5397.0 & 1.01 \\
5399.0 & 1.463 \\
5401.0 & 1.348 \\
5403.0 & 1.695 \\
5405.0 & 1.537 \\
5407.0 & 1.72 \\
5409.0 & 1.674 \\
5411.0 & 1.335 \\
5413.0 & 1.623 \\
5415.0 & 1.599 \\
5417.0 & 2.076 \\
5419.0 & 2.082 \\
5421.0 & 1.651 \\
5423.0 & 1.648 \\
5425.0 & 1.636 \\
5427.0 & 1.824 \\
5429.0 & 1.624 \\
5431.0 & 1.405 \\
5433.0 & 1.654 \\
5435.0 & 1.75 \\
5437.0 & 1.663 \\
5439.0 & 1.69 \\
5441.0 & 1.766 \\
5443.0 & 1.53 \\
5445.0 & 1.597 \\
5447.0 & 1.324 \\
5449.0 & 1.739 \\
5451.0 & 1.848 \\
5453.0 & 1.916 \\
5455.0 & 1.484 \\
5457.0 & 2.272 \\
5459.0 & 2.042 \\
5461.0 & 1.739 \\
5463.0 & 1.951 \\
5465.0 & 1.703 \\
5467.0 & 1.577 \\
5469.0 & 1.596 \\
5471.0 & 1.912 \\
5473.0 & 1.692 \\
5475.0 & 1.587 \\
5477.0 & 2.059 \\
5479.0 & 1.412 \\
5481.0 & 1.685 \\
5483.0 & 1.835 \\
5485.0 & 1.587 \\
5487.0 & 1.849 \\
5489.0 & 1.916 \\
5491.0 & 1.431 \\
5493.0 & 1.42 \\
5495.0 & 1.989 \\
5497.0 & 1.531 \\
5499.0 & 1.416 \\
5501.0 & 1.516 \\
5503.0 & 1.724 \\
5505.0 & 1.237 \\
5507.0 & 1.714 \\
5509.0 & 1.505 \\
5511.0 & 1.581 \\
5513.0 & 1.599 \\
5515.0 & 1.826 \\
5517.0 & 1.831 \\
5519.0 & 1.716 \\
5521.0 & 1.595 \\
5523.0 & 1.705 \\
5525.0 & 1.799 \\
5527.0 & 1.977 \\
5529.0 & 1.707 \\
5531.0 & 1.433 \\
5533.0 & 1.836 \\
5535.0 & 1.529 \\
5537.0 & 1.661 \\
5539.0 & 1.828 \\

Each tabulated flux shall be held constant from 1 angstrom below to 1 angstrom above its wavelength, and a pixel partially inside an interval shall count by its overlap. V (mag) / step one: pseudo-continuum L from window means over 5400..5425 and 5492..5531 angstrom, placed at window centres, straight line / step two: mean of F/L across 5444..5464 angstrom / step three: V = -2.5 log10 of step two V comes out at -0.08 mag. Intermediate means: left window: 1.66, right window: 1.65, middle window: 1.79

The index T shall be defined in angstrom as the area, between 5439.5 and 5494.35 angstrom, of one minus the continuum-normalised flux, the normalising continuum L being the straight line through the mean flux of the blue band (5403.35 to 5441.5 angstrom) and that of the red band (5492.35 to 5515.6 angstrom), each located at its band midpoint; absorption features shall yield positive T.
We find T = -3.13 angstrom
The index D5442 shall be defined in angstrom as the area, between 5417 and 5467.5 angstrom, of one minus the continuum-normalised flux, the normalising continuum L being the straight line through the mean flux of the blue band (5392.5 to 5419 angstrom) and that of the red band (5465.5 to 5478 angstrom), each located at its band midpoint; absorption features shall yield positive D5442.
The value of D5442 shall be -2.46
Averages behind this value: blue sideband 1.55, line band 1.73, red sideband 1.74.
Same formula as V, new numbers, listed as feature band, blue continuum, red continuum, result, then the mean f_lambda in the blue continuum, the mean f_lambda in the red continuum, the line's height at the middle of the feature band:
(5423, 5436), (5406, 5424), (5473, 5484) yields 0.04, 1.71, 1.71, 1.71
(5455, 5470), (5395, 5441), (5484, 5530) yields -0.11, 1.62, 1.66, 1.64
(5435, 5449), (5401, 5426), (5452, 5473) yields 0.09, 1.68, 1.81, 1.76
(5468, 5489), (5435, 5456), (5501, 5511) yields -0.09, 1.66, 1.55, 1.6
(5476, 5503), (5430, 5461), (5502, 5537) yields 0.01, 1.71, 1.67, 1.68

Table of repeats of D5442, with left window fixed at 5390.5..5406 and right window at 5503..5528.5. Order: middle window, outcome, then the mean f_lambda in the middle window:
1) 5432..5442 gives -1.4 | 1.7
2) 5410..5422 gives -2.3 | 1.73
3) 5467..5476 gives -0.6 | 1.68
